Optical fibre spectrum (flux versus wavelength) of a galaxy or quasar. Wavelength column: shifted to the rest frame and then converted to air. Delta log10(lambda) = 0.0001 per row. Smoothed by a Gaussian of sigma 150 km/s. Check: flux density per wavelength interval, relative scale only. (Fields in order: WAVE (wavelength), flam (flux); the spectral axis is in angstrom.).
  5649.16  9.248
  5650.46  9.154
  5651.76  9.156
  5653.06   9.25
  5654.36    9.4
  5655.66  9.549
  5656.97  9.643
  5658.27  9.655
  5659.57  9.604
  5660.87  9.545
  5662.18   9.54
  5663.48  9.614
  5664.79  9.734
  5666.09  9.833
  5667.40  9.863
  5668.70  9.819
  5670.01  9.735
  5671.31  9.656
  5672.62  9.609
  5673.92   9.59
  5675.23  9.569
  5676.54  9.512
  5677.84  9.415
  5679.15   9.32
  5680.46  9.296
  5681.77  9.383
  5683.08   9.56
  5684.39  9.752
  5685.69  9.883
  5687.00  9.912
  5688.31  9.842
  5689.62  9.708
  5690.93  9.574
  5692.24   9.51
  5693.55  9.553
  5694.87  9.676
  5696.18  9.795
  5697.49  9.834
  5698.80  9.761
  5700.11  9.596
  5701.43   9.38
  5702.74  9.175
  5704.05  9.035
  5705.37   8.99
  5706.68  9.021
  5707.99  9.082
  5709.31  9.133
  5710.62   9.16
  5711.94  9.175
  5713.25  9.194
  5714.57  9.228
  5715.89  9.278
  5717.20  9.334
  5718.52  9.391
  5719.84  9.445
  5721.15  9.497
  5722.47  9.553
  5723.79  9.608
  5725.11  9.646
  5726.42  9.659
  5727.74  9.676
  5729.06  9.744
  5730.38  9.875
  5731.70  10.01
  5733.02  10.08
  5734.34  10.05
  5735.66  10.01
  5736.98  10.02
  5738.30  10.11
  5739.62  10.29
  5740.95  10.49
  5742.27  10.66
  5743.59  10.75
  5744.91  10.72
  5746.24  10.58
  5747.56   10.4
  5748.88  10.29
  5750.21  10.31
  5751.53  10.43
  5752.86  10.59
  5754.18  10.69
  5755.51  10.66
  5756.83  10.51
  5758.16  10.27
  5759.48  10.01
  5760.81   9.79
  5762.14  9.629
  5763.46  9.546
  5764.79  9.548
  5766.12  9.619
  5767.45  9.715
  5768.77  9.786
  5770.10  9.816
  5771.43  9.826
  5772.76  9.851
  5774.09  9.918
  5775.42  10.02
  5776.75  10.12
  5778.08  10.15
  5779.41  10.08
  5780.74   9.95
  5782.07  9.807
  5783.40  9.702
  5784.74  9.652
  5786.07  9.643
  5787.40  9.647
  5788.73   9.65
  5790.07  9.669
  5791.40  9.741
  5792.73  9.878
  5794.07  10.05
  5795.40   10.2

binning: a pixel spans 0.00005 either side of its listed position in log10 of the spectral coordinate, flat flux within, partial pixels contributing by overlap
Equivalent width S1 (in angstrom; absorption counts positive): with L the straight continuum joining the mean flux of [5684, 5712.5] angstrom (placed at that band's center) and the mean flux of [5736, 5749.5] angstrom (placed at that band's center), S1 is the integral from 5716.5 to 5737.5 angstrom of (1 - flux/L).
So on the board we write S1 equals 0.8 angstrom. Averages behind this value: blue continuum 9.48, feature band 9.73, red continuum 10.4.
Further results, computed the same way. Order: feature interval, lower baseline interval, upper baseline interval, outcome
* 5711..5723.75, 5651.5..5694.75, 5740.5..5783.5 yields 0.66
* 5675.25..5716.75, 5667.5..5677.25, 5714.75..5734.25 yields 0.88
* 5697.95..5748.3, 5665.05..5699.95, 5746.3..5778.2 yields 0.82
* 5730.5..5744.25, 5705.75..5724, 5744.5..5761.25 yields -0.39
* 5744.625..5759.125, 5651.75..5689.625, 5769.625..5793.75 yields -1.04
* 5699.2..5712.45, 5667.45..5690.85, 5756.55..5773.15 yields 0.69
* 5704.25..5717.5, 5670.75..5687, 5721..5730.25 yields 0.65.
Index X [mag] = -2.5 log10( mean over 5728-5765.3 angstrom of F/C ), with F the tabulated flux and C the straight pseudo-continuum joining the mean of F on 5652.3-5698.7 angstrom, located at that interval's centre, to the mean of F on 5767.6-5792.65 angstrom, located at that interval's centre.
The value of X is -0.05 mag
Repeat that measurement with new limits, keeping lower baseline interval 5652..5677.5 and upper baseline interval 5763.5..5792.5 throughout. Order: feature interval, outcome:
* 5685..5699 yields -0.009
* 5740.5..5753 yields -0.083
